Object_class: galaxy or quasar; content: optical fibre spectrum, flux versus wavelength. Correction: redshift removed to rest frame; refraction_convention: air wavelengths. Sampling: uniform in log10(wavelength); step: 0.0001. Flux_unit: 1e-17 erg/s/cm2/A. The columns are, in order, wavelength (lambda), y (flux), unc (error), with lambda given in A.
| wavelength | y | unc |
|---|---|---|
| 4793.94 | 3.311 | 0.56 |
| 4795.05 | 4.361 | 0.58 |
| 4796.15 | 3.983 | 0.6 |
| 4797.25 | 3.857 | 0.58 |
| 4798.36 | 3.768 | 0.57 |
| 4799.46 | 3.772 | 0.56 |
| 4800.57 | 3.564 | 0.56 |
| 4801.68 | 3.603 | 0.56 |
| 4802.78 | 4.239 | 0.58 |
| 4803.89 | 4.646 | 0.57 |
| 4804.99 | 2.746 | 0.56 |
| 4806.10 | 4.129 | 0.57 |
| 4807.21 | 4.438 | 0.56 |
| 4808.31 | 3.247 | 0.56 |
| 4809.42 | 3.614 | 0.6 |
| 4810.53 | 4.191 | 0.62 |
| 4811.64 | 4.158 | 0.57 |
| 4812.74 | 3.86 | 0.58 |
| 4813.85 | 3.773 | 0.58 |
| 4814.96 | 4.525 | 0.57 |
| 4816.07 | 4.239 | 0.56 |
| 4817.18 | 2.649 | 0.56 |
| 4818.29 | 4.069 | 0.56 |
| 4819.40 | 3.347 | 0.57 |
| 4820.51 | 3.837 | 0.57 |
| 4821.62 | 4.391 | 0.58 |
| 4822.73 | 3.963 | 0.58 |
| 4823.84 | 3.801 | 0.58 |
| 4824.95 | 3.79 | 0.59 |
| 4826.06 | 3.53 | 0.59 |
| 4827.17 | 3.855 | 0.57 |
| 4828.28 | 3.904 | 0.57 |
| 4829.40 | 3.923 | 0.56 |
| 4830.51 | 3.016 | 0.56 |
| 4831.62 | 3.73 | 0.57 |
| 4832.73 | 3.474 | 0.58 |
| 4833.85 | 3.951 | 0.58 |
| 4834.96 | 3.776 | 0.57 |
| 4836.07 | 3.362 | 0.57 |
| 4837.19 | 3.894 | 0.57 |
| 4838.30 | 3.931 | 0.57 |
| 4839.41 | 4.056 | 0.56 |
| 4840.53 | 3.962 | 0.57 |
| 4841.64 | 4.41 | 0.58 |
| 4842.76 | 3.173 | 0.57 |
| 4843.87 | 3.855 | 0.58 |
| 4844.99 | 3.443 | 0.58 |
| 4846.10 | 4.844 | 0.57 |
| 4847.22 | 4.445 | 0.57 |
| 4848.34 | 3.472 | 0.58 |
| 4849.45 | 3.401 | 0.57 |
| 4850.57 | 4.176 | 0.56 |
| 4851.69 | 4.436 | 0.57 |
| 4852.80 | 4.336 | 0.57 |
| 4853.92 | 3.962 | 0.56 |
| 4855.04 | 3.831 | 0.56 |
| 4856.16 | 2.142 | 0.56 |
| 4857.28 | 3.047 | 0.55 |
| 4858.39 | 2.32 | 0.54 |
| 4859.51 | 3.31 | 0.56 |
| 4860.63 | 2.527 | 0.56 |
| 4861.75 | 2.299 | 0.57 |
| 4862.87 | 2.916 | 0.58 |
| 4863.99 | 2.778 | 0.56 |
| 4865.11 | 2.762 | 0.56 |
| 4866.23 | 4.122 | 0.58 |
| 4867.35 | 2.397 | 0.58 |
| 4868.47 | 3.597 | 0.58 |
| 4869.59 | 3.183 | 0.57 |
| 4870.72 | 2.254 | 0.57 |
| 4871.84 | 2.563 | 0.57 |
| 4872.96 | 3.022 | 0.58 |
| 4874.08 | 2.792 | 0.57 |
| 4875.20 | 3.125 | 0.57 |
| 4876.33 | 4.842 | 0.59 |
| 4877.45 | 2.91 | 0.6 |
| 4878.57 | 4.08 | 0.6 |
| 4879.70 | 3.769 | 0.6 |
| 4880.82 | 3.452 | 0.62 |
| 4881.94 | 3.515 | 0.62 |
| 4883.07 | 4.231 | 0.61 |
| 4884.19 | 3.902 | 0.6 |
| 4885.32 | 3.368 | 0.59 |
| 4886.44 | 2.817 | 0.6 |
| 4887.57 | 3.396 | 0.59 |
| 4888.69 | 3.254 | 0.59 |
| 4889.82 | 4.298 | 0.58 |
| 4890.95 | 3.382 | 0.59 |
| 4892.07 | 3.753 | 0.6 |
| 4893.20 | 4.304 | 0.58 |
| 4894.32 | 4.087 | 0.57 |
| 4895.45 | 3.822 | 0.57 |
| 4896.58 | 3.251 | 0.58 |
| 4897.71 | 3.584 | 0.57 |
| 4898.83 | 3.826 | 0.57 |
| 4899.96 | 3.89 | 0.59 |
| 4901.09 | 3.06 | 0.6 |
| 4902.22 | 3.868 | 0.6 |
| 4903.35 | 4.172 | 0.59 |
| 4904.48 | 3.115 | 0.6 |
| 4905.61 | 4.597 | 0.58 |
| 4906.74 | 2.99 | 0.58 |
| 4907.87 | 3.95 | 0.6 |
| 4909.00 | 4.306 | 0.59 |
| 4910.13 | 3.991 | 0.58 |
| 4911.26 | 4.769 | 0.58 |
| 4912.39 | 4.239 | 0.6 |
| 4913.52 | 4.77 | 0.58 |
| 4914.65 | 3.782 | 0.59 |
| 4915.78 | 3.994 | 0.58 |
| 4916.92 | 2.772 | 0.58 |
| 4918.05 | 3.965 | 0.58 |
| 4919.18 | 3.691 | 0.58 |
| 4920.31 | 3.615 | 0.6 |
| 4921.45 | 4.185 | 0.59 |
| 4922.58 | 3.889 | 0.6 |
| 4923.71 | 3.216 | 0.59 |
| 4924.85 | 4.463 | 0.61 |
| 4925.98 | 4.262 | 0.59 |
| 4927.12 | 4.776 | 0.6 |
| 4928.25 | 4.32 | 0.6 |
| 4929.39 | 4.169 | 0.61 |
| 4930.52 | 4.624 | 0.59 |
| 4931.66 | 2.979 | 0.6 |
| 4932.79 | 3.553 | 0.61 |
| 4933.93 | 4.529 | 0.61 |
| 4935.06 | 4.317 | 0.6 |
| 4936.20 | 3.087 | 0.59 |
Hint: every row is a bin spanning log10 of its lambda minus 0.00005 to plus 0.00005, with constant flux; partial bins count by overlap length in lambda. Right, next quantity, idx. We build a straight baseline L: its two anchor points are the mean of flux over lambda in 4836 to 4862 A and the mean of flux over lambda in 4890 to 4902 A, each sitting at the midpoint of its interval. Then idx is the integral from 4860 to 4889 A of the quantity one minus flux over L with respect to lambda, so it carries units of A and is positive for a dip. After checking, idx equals 3.6 A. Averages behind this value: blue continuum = 3.63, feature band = 3.23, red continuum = 3.72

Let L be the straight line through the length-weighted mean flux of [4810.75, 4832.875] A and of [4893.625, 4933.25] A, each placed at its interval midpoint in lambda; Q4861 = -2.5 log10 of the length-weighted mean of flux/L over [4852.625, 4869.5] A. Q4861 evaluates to 0.25 mag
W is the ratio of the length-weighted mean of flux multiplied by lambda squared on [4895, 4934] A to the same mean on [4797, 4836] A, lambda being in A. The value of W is 1.1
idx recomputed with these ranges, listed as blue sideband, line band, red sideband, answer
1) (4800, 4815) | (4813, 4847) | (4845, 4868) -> -1.6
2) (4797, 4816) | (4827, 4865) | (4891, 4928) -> 3.2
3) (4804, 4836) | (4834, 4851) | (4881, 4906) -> -0.5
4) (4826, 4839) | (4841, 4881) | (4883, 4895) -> 3.3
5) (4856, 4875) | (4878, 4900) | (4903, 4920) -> -1.9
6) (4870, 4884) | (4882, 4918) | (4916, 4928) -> -1.4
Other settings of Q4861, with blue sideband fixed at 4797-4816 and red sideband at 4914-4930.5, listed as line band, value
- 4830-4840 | 0.06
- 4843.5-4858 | 0.04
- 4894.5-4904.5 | 0.08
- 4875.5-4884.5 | 0.03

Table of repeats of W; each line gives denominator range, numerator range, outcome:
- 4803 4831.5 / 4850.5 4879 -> 0.85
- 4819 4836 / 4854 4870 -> 0.81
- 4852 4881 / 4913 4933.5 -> 1.27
